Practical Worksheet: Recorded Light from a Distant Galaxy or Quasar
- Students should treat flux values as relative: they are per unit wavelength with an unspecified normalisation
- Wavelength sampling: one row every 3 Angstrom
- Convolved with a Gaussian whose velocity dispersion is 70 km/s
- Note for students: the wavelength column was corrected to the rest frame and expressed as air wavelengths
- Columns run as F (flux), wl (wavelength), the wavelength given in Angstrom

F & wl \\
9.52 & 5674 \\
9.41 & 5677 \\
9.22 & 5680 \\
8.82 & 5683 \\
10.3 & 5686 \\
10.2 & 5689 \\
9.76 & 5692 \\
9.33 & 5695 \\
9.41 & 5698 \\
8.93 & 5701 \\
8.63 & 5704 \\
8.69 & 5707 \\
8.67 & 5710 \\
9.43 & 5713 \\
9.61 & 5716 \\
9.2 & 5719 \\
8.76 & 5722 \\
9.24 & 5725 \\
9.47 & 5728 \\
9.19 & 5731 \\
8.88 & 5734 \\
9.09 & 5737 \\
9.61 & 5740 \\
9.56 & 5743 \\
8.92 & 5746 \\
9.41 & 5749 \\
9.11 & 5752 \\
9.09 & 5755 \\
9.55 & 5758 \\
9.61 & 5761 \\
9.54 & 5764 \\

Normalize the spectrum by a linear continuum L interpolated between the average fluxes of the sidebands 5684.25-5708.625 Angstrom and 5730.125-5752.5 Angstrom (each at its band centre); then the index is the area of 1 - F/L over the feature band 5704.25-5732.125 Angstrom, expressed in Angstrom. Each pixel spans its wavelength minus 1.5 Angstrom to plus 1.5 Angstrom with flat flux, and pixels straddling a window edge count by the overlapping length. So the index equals 0.6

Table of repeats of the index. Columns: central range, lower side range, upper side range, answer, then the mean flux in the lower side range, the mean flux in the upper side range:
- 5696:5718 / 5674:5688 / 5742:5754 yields 0.74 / 9.47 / 9.23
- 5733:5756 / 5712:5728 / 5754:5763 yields 0.39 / 9.26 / 9.44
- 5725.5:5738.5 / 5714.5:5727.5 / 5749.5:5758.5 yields 0.09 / 9.22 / 9.23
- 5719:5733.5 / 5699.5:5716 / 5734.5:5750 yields -0.04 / 8.94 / 9.29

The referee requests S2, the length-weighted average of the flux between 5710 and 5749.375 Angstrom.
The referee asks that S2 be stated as 9.23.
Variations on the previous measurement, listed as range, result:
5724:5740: 9.21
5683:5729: 9.29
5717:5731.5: 9.19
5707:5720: 9.17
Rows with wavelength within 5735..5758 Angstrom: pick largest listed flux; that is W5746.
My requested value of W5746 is 9.61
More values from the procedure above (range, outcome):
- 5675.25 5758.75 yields 10.3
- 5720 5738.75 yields 9.47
